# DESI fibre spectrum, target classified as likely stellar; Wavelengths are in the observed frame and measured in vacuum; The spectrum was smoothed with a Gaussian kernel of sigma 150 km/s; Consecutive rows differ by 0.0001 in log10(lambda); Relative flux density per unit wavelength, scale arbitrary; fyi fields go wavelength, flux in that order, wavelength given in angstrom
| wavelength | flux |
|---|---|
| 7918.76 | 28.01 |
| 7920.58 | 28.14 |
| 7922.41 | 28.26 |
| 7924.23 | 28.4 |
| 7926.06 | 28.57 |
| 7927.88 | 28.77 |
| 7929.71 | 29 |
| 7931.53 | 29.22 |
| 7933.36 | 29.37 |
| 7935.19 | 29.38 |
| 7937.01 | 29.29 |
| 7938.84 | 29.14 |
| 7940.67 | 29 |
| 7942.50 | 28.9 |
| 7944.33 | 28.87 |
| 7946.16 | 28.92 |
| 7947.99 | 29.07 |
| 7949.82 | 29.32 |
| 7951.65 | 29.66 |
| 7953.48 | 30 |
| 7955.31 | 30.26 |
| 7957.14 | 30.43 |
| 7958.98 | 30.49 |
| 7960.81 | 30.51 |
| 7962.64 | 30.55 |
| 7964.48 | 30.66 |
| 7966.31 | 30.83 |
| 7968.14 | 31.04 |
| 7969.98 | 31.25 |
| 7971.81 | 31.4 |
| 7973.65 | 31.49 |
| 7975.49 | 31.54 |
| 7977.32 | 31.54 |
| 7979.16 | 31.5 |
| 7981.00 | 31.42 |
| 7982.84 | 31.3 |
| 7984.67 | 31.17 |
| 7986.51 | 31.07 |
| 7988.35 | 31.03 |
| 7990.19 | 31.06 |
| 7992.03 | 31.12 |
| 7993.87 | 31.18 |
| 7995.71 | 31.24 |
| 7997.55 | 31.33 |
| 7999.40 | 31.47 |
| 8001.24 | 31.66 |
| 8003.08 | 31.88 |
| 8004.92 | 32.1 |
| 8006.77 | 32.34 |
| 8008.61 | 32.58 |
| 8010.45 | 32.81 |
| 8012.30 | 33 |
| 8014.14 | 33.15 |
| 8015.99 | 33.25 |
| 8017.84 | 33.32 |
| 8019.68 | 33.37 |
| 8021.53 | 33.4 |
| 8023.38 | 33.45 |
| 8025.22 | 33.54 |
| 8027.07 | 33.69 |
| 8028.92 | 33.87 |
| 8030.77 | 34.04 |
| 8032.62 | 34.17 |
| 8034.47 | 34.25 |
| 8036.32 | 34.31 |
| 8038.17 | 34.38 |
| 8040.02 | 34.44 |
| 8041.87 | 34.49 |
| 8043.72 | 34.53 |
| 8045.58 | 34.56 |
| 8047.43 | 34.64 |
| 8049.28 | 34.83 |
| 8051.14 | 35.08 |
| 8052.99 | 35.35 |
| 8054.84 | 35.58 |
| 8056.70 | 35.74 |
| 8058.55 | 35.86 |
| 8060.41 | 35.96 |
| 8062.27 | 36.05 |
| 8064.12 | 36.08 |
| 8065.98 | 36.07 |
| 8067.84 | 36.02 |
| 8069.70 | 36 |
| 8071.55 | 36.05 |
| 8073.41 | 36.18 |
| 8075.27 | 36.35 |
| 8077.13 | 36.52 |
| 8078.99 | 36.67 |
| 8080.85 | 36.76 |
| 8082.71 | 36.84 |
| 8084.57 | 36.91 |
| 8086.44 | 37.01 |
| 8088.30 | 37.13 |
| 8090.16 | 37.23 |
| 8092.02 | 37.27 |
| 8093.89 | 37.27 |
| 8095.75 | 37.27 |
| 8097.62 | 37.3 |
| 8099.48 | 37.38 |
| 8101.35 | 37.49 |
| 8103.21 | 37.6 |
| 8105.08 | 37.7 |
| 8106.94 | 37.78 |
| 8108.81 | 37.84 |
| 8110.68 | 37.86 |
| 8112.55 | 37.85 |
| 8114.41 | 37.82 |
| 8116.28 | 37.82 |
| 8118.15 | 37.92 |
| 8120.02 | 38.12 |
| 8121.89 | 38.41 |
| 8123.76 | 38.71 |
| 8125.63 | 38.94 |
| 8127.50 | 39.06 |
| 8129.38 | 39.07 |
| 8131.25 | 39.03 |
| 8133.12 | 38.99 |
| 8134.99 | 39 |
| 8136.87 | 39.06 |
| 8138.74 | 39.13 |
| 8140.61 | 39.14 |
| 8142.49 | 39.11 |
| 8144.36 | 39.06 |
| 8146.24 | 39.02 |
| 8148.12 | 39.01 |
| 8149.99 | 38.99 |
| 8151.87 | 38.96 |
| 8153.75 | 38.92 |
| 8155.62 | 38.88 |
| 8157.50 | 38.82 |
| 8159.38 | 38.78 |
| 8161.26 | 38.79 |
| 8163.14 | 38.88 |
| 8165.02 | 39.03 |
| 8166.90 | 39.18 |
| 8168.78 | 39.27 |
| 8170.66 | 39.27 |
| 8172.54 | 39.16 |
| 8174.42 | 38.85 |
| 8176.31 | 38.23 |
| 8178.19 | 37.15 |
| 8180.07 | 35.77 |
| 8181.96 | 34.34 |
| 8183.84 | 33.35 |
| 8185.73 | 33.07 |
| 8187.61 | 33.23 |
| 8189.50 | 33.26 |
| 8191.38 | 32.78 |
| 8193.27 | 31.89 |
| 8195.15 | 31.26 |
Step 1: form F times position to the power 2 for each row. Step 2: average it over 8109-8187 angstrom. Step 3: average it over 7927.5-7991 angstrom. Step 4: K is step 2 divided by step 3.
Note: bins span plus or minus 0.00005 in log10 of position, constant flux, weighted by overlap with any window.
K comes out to 1.33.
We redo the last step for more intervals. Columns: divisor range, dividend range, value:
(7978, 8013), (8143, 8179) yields 1.28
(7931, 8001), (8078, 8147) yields 1.29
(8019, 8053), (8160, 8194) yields 1.10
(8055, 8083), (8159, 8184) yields 1.08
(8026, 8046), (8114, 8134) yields 1.15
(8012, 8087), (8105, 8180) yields 1.13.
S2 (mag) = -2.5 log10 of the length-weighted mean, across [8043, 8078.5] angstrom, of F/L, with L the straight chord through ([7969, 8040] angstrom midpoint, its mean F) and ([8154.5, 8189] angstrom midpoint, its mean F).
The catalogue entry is -0.05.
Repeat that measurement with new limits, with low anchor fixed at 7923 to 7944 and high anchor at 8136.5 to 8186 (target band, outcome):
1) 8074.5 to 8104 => -0.052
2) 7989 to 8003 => 0.007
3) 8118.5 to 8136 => -0.055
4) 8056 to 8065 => -0.056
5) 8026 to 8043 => -0.035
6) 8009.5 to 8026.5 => -0.028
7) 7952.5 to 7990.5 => -0.016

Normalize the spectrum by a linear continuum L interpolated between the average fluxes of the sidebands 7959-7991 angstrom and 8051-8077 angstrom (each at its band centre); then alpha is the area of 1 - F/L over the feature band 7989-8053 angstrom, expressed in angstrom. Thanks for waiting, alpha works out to 0.8 angstrom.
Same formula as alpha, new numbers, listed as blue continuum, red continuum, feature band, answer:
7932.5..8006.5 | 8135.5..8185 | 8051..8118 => -2.9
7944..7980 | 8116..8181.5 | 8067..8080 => -0.3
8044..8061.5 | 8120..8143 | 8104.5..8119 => 0.1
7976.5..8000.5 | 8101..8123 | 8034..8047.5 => -0.2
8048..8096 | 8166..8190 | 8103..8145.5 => -2.4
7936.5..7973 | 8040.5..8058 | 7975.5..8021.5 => 0.5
